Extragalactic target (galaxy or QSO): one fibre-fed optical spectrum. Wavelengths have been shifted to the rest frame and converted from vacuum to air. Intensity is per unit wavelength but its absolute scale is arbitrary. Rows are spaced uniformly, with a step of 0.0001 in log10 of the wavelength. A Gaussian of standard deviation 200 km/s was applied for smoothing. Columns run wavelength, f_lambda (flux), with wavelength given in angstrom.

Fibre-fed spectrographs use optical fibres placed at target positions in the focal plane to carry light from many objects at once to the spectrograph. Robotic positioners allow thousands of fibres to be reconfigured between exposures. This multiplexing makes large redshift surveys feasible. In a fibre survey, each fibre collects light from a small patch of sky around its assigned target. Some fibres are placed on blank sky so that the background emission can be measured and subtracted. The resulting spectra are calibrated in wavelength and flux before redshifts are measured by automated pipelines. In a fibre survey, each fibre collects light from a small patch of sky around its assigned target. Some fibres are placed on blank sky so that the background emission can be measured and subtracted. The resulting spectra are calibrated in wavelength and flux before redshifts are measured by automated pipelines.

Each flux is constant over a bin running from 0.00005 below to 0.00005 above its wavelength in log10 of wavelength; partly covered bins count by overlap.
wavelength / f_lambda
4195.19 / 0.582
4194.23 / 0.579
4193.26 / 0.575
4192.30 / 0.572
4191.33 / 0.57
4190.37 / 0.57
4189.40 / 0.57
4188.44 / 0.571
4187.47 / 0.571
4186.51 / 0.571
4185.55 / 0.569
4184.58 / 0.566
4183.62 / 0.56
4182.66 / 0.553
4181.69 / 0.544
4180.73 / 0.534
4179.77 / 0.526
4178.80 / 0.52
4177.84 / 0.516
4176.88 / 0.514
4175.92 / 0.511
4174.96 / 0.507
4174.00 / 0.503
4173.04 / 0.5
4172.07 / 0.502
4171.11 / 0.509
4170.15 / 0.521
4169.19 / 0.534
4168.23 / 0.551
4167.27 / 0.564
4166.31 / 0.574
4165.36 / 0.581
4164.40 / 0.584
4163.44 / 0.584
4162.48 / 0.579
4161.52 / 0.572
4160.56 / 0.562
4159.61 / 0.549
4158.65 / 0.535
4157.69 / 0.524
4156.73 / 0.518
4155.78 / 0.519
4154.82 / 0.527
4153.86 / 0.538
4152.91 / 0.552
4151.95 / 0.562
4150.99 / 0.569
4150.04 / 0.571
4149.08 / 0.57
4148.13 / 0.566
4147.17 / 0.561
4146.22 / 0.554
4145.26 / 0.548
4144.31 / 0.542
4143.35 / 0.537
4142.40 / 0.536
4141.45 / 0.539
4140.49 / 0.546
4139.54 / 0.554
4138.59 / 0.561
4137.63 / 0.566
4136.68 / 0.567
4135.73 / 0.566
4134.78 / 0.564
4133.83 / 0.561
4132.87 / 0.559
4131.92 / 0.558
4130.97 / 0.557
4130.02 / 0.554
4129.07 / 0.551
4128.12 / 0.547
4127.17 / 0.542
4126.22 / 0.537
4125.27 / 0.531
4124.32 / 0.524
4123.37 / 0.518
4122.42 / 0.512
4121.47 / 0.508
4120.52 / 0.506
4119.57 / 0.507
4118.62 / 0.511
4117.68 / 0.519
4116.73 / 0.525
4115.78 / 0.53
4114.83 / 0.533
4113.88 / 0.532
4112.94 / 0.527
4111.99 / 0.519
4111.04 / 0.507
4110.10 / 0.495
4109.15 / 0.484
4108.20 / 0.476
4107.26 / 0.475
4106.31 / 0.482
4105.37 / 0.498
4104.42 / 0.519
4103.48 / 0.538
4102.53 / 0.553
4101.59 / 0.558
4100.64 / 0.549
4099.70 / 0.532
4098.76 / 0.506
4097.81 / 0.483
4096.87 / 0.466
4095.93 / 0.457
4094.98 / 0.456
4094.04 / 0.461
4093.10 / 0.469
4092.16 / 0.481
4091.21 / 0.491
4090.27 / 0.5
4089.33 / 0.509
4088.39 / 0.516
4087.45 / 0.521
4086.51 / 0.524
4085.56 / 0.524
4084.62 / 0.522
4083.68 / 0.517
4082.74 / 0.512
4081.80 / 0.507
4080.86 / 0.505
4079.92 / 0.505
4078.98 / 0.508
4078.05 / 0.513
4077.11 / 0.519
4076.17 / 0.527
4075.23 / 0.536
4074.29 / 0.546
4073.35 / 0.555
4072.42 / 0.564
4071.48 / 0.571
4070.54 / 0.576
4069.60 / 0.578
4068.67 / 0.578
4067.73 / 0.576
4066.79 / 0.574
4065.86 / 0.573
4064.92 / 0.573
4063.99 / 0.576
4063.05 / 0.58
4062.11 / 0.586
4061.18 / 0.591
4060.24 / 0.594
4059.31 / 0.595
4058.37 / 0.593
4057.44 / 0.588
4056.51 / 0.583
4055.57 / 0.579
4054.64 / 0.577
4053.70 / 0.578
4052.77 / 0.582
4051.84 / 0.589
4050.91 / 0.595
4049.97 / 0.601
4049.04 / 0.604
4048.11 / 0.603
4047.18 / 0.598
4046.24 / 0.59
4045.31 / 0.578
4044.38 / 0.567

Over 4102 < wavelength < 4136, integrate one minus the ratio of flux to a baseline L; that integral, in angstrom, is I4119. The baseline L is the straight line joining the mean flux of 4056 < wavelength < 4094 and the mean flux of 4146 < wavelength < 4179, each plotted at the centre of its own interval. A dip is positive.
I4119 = 1.09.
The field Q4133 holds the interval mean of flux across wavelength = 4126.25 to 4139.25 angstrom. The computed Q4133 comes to 0.557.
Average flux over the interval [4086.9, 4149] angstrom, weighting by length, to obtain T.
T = 0.524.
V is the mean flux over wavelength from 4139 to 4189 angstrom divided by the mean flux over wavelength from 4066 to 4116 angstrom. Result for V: 1.05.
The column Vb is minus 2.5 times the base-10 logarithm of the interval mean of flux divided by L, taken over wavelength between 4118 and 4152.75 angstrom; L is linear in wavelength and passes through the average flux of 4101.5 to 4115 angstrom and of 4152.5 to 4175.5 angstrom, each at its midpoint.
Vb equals -0.04 mag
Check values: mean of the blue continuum 0.511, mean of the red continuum 0.541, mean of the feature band 0.546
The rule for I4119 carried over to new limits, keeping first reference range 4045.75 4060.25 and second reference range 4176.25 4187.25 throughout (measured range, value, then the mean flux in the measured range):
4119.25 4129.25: 0.7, 0.525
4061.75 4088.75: 1.8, 0.543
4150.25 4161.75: 0.2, 0.544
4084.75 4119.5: 4.0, 0.506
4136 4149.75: 0.1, 0.554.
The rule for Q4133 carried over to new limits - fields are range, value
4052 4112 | 0.533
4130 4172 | 0.553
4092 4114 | 0.501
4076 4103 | 0.506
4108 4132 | 0.523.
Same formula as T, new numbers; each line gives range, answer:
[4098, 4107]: 0.523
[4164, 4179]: 0.531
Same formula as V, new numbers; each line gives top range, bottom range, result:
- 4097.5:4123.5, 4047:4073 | 0.88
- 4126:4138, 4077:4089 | 1.08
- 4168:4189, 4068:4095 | 1.02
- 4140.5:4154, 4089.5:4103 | 1.11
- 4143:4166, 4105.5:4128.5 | 1.08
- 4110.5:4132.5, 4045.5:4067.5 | 0.90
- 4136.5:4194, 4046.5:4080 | 0.96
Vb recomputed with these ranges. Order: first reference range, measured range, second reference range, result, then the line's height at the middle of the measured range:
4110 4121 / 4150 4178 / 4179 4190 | 0.01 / 0.545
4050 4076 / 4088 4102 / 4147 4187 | 0.15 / 0.567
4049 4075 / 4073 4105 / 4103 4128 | 0.07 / 0.547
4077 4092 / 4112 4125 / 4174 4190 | 0.01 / 0.522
